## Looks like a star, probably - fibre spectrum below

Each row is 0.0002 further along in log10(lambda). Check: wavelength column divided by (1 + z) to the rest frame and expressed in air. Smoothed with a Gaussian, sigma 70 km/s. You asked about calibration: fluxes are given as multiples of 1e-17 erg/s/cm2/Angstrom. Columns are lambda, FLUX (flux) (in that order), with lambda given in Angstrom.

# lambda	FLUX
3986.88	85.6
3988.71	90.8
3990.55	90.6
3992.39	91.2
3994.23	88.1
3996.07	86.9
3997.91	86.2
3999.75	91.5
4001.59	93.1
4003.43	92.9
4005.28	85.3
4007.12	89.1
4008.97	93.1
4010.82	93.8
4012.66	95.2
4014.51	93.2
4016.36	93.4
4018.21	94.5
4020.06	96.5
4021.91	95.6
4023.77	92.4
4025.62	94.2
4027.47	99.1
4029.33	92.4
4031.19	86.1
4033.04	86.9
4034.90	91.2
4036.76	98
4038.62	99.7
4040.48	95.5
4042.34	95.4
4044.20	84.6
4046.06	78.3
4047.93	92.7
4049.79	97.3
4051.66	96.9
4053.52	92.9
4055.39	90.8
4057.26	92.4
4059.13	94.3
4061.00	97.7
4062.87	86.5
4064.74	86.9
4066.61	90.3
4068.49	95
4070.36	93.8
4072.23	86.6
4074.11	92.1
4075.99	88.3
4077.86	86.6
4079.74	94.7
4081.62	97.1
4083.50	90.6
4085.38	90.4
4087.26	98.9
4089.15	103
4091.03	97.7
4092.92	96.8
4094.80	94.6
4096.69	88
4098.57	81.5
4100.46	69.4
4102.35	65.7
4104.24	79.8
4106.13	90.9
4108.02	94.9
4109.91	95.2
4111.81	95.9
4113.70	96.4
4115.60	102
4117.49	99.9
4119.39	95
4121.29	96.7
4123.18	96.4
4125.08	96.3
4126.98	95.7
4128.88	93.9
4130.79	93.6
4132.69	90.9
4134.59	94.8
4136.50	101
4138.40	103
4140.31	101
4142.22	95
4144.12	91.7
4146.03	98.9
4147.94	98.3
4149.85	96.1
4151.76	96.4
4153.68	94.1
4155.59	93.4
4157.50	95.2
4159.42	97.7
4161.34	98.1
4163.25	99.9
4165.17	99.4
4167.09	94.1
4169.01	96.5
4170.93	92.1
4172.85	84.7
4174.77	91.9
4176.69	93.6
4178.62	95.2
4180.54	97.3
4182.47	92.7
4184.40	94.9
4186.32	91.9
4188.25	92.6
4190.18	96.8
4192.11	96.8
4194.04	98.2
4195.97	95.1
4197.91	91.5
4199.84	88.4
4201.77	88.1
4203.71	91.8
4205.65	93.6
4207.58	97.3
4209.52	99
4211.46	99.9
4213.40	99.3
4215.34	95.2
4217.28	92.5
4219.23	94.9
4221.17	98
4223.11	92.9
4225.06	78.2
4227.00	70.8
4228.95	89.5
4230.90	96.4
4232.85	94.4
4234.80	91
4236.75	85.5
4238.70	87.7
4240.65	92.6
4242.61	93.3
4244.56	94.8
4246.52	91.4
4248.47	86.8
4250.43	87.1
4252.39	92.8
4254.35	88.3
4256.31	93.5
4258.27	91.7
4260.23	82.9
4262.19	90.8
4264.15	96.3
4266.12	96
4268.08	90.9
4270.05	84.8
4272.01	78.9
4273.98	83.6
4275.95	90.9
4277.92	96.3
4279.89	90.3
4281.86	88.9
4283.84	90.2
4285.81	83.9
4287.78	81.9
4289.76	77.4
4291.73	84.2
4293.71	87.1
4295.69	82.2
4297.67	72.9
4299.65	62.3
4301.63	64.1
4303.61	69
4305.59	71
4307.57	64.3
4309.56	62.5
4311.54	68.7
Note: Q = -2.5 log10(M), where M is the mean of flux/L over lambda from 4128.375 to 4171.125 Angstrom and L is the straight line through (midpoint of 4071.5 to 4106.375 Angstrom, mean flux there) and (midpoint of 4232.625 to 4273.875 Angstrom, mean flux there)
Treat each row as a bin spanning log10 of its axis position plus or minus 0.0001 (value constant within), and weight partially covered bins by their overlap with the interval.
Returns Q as -0.08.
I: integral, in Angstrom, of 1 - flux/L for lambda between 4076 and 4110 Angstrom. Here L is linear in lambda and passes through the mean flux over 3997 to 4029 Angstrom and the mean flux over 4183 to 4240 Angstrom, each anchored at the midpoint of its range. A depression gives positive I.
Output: 1.15 Angstrom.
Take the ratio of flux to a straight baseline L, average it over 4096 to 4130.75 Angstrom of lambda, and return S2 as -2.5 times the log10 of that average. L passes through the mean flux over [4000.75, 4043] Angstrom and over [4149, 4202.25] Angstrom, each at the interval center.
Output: 0.04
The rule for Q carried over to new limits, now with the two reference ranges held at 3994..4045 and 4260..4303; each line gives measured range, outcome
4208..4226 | -0.10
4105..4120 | -0.08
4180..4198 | -0.09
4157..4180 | -0.08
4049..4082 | -0.01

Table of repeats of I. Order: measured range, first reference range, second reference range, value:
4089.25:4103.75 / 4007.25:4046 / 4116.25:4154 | 1.5 Angstrom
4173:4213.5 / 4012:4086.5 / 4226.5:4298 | -2.1 Angstrom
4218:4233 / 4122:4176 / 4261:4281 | 0.5 Angstrom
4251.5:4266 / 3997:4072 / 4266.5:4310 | -1.7 Angstrom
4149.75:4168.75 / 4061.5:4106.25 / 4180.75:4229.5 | -1.0 Angstrom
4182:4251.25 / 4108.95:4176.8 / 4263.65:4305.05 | -2.3 Angstrom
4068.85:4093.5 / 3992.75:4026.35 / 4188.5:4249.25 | -0.4 Angstrom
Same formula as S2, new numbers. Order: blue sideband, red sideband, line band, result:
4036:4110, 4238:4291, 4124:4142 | -0.072 mag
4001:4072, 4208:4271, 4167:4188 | -0.017 mag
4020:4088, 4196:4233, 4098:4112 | 0.108 mag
